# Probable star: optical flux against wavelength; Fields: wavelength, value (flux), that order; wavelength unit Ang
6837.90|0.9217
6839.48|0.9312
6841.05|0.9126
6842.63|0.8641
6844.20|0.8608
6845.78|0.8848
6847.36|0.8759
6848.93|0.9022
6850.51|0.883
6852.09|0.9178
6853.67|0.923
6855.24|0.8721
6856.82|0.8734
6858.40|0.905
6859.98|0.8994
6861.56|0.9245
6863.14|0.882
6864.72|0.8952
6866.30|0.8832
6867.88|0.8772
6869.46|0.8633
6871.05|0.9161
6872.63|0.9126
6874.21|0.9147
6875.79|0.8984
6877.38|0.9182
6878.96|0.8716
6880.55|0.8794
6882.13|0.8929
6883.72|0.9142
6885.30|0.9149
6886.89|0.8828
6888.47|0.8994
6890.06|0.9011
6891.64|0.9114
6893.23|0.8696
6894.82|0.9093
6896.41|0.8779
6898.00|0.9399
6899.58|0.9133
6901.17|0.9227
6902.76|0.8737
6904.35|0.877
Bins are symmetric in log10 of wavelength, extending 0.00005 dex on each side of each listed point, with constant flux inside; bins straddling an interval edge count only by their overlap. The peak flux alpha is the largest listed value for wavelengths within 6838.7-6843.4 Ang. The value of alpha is 0.9312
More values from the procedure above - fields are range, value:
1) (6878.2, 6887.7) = 0.9149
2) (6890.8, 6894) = 0.9114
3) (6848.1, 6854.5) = 0.923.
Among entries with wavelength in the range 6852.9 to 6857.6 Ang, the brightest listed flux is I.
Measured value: 0.923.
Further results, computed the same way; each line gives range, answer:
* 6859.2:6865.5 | 0.9245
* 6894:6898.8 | 0.9399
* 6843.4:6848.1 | 0.8848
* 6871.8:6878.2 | 0.9182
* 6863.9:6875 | 0.9161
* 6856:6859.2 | 0.905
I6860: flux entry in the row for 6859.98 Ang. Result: 0.8994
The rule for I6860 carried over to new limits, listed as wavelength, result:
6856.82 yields 0.8734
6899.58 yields 0.9133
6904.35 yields 0.877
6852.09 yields 0.9178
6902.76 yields 0.8737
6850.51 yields 0.883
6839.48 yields 0.9312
